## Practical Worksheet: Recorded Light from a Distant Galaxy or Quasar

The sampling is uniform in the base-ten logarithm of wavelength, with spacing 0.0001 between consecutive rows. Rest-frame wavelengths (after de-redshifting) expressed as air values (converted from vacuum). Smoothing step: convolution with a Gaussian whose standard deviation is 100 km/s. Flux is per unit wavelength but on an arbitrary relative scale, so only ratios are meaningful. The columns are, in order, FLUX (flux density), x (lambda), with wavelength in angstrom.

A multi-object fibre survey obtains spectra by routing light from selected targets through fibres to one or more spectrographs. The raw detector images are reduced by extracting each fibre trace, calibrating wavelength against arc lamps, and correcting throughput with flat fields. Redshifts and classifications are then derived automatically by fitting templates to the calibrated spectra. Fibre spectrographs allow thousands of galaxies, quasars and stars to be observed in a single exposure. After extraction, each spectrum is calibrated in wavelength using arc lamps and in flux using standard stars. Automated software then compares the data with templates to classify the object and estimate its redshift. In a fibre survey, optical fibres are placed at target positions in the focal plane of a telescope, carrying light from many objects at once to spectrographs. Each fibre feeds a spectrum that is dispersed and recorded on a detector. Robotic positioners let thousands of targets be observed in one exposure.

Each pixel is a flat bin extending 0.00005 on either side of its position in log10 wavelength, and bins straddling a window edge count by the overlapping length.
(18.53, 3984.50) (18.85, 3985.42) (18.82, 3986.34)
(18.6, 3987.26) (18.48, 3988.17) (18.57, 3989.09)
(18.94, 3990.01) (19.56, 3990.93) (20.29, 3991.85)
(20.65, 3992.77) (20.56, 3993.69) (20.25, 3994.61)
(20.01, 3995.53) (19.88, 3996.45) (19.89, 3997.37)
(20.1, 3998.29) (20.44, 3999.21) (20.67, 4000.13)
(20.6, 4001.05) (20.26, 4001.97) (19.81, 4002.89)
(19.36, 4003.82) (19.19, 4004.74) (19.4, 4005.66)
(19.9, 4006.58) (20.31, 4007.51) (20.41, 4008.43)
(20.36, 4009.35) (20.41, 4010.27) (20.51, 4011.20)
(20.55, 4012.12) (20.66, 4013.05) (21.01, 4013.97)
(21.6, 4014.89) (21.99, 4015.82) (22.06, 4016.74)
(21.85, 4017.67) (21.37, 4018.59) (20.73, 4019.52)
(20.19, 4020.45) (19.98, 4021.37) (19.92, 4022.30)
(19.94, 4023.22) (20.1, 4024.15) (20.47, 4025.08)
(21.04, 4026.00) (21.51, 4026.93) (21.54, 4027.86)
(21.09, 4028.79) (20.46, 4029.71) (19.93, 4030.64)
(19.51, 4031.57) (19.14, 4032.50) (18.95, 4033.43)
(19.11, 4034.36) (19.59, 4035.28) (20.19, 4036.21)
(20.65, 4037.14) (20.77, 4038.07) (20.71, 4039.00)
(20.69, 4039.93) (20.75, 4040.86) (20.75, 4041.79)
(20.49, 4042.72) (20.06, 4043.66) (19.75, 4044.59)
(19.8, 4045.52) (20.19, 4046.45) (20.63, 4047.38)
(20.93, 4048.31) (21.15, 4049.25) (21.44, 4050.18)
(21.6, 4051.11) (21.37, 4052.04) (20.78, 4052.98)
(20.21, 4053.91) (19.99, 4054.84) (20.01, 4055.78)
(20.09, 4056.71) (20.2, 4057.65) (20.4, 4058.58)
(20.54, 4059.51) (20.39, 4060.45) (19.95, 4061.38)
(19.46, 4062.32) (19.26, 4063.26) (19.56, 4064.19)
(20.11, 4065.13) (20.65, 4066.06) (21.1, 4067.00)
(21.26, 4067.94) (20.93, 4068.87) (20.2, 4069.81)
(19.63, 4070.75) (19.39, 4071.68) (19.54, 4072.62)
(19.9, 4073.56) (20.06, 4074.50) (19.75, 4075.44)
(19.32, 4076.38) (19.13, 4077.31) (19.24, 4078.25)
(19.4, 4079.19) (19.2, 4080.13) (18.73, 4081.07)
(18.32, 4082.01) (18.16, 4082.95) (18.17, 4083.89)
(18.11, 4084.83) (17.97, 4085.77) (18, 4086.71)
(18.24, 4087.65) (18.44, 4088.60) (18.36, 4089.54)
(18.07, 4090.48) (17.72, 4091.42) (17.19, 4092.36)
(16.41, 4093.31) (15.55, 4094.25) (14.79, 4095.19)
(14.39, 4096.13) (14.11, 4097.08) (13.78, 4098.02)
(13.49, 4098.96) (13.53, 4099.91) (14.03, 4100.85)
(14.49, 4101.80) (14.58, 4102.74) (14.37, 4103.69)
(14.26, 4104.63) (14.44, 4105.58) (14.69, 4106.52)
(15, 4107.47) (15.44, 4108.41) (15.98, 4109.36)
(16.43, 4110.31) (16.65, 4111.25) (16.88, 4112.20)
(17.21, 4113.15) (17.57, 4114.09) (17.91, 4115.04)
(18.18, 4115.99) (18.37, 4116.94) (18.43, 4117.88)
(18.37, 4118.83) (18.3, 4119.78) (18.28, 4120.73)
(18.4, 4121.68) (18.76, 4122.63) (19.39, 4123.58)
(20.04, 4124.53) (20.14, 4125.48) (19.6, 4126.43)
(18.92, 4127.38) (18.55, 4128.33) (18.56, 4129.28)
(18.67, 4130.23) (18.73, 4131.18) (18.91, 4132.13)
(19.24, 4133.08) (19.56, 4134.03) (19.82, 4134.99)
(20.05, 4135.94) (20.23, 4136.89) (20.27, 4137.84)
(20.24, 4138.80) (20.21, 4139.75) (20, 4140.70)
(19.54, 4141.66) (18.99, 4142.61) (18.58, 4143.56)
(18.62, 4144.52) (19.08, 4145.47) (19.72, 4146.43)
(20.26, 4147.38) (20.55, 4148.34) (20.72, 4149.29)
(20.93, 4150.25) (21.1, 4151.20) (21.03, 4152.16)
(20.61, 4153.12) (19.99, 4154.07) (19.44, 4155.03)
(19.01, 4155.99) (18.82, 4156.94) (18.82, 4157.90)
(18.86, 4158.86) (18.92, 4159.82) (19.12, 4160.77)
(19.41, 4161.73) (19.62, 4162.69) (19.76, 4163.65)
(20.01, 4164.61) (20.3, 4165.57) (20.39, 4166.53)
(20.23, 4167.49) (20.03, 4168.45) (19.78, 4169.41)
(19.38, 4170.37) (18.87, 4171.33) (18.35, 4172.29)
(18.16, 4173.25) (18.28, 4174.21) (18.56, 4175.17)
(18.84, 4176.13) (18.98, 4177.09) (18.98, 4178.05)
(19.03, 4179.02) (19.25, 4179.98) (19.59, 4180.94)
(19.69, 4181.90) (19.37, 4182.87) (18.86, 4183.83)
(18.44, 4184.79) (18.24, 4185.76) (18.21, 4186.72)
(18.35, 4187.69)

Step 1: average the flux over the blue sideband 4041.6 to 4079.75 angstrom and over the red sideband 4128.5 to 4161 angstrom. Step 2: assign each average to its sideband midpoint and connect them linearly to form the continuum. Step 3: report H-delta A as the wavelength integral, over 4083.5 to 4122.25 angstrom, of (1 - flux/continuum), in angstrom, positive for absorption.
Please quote 6.7 angstrom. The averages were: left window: 20.2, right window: 19.6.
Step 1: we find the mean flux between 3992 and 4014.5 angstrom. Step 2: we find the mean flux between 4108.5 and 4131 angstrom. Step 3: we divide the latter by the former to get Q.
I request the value 0.90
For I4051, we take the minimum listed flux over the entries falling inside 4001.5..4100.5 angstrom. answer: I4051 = 13.49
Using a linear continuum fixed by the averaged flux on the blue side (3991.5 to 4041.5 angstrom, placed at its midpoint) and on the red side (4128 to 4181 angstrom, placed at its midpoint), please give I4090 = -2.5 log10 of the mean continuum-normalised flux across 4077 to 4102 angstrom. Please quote 0.18 mag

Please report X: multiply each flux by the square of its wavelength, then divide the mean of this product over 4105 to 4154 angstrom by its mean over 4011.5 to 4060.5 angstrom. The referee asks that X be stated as 1.0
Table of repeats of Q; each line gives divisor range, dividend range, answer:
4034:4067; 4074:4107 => 0.83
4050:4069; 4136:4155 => 0.98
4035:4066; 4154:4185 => 0.94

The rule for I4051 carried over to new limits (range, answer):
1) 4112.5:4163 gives 17.21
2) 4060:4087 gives 17.97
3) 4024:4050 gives 18.95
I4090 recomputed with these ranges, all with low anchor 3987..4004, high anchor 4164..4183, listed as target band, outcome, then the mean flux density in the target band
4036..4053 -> -0.05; 20.7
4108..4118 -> 0.14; 17.2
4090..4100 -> 0.26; 15.4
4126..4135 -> 0.02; 19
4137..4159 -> -0.02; 19.8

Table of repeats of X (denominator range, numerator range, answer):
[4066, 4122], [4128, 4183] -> 1.15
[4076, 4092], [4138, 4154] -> 1.12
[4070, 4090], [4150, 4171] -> 1.09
